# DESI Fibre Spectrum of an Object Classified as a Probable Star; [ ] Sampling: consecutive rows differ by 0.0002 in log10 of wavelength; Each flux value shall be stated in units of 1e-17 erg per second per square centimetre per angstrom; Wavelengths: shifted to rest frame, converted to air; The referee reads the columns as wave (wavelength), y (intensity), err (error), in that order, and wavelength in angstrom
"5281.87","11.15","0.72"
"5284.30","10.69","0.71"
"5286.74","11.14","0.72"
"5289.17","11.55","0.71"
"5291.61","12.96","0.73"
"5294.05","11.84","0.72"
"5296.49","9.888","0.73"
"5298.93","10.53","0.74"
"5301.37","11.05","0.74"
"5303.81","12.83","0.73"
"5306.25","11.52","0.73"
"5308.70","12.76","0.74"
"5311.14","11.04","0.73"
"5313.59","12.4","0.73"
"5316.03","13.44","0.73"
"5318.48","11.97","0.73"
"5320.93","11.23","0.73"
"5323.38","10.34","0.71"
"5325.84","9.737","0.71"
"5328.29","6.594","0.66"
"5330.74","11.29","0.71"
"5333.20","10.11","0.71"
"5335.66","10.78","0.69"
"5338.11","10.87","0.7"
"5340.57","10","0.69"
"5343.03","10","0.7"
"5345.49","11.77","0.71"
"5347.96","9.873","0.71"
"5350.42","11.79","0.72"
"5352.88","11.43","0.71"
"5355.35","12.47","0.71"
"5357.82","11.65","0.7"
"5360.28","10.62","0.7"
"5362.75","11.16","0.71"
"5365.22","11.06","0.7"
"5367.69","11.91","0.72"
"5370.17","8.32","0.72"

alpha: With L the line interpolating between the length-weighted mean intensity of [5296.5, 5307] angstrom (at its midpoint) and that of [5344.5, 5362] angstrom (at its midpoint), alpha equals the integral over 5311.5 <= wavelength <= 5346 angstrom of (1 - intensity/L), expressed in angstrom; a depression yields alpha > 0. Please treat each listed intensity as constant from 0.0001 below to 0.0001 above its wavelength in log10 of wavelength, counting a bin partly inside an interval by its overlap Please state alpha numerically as 1.81 angstrom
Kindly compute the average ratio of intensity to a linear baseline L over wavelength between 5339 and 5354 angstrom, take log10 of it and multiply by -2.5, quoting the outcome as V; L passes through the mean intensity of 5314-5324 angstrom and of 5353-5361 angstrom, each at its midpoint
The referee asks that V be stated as 0.09 mag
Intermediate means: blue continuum 11.9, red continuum 11.6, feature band 10.8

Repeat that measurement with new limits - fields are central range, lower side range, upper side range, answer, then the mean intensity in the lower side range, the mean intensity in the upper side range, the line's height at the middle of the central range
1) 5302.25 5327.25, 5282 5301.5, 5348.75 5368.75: -0.04 mag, 11.2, 11.5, 11.3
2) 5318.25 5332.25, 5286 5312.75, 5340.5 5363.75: 0.13 mag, 11.6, 11.1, 11.4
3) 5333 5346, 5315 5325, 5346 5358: 0.09 mag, 11.6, 11.4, 11.5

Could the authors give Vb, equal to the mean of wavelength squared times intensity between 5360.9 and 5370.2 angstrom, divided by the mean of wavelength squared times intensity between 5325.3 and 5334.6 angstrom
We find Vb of 1.17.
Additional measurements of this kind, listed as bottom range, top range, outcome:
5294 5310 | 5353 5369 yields 1.02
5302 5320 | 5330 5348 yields 0.88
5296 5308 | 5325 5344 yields 0.89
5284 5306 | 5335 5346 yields 0.95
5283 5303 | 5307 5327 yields 1.04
